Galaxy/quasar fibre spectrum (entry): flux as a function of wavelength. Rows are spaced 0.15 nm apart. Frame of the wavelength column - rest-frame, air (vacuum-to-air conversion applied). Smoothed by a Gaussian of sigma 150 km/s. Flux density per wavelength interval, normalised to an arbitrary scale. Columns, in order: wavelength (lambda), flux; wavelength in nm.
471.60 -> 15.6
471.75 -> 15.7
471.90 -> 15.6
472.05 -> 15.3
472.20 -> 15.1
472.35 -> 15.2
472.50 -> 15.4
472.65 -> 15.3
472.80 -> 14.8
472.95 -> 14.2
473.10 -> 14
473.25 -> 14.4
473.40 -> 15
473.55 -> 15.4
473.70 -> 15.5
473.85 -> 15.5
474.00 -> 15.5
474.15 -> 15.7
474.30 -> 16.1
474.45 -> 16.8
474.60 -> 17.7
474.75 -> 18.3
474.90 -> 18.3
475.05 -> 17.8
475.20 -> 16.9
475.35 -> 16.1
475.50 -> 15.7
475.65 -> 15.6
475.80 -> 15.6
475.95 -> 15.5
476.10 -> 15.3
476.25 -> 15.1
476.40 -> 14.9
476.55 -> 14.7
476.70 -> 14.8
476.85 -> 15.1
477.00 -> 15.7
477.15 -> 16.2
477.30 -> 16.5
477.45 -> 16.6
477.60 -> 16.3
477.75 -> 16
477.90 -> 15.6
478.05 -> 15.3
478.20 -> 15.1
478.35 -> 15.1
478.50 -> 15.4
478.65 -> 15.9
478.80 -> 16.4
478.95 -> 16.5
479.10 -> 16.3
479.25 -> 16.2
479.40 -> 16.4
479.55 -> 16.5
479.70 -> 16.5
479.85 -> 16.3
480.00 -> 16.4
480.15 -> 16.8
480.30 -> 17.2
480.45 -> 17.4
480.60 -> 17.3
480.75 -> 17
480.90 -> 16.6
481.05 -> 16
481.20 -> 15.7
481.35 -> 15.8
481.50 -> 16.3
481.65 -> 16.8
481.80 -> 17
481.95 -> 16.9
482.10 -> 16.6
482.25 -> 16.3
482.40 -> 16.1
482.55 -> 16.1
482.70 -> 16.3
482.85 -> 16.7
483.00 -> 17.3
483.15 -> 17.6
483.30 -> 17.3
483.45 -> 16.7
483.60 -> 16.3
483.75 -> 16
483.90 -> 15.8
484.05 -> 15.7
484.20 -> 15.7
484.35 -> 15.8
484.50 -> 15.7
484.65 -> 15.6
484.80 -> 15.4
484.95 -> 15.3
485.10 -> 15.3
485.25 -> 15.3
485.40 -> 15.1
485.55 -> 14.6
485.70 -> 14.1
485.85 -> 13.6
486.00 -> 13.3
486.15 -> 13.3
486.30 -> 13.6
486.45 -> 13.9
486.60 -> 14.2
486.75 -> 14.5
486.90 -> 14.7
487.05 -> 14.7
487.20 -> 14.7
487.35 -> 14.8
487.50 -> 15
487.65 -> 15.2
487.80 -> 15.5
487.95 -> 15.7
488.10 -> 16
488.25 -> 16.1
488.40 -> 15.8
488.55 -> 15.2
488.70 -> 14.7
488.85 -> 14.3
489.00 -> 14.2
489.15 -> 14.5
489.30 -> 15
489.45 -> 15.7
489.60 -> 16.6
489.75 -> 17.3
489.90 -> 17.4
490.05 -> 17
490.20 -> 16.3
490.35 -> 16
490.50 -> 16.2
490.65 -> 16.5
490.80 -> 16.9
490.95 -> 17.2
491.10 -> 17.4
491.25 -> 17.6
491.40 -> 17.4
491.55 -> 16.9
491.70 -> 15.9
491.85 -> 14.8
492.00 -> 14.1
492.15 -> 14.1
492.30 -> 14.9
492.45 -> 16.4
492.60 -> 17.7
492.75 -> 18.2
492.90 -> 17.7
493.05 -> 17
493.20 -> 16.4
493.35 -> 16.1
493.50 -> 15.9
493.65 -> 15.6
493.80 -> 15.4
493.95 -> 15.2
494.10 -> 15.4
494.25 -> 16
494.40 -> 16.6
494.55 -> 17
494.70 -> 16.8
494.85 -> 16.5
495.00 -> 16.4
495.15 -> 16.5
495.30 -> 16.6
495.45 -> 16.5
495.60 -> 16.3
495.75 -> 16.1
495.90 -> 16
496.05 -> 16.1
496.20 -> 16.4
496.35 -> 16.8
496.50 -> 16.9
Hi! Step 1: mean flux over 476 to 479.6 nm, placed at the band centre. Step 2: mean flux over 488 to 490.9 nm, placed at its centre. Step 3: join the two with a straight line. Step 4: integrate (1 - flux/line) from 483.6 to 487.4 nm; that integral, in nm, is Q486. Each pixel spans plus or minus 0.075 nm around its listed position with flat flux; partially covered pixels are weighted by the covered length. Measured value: 0.235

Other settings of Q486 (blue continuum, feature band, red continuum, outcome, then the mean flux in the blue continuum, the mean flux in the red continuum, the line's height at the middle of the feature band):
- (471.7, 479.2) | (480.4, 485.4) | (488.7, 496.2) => -0.104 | 15.7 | 16.2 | 15.9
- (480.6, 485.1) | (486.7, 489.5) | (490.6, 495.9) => 0.214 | 16.3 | 16.3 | 16.3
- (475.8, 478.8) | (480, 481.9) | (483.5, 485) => -0.120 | 15.6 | 15.8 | 15.7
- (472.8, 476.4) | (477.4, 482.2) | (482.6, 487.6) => -0.230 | 15.9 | 15.3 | 15.6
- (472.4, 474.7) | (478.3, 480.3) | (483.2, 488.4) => -0.124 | 15.4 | 15.2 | 15.3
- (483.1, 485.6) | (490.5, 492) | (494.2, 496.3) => -0.034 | 15.8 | 16.4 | 16.2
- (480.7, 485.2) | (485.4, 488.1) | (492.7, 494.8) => 0.297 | 16.2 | 16.4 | 16.3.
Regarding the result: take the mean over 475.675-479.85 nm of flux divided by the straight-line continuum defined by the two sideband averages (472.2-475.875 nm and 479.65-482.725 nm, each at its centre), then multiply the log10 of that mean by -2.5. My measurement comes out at 0.03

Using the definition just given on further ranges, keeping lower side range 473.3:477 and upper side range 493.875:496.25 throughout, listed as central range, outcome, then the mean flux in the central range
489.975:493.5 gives -0.016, 16.5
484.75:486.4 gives 0.120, 14.4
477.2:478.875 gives 0.010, 15.8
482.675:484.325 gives -0.026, 16.5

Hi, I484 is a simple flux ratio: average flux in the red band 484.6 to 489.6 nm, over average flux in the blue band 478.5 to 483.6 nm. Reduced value 0.9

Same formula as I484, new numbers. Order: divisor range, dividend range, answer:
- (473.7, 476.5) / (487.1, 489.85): 0.95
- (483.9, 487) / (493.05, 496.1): 1.10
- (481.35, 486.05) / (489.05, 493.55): 1.03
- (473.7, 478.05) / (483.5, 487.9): 0.93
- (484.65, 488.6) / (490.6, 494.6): 1.10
